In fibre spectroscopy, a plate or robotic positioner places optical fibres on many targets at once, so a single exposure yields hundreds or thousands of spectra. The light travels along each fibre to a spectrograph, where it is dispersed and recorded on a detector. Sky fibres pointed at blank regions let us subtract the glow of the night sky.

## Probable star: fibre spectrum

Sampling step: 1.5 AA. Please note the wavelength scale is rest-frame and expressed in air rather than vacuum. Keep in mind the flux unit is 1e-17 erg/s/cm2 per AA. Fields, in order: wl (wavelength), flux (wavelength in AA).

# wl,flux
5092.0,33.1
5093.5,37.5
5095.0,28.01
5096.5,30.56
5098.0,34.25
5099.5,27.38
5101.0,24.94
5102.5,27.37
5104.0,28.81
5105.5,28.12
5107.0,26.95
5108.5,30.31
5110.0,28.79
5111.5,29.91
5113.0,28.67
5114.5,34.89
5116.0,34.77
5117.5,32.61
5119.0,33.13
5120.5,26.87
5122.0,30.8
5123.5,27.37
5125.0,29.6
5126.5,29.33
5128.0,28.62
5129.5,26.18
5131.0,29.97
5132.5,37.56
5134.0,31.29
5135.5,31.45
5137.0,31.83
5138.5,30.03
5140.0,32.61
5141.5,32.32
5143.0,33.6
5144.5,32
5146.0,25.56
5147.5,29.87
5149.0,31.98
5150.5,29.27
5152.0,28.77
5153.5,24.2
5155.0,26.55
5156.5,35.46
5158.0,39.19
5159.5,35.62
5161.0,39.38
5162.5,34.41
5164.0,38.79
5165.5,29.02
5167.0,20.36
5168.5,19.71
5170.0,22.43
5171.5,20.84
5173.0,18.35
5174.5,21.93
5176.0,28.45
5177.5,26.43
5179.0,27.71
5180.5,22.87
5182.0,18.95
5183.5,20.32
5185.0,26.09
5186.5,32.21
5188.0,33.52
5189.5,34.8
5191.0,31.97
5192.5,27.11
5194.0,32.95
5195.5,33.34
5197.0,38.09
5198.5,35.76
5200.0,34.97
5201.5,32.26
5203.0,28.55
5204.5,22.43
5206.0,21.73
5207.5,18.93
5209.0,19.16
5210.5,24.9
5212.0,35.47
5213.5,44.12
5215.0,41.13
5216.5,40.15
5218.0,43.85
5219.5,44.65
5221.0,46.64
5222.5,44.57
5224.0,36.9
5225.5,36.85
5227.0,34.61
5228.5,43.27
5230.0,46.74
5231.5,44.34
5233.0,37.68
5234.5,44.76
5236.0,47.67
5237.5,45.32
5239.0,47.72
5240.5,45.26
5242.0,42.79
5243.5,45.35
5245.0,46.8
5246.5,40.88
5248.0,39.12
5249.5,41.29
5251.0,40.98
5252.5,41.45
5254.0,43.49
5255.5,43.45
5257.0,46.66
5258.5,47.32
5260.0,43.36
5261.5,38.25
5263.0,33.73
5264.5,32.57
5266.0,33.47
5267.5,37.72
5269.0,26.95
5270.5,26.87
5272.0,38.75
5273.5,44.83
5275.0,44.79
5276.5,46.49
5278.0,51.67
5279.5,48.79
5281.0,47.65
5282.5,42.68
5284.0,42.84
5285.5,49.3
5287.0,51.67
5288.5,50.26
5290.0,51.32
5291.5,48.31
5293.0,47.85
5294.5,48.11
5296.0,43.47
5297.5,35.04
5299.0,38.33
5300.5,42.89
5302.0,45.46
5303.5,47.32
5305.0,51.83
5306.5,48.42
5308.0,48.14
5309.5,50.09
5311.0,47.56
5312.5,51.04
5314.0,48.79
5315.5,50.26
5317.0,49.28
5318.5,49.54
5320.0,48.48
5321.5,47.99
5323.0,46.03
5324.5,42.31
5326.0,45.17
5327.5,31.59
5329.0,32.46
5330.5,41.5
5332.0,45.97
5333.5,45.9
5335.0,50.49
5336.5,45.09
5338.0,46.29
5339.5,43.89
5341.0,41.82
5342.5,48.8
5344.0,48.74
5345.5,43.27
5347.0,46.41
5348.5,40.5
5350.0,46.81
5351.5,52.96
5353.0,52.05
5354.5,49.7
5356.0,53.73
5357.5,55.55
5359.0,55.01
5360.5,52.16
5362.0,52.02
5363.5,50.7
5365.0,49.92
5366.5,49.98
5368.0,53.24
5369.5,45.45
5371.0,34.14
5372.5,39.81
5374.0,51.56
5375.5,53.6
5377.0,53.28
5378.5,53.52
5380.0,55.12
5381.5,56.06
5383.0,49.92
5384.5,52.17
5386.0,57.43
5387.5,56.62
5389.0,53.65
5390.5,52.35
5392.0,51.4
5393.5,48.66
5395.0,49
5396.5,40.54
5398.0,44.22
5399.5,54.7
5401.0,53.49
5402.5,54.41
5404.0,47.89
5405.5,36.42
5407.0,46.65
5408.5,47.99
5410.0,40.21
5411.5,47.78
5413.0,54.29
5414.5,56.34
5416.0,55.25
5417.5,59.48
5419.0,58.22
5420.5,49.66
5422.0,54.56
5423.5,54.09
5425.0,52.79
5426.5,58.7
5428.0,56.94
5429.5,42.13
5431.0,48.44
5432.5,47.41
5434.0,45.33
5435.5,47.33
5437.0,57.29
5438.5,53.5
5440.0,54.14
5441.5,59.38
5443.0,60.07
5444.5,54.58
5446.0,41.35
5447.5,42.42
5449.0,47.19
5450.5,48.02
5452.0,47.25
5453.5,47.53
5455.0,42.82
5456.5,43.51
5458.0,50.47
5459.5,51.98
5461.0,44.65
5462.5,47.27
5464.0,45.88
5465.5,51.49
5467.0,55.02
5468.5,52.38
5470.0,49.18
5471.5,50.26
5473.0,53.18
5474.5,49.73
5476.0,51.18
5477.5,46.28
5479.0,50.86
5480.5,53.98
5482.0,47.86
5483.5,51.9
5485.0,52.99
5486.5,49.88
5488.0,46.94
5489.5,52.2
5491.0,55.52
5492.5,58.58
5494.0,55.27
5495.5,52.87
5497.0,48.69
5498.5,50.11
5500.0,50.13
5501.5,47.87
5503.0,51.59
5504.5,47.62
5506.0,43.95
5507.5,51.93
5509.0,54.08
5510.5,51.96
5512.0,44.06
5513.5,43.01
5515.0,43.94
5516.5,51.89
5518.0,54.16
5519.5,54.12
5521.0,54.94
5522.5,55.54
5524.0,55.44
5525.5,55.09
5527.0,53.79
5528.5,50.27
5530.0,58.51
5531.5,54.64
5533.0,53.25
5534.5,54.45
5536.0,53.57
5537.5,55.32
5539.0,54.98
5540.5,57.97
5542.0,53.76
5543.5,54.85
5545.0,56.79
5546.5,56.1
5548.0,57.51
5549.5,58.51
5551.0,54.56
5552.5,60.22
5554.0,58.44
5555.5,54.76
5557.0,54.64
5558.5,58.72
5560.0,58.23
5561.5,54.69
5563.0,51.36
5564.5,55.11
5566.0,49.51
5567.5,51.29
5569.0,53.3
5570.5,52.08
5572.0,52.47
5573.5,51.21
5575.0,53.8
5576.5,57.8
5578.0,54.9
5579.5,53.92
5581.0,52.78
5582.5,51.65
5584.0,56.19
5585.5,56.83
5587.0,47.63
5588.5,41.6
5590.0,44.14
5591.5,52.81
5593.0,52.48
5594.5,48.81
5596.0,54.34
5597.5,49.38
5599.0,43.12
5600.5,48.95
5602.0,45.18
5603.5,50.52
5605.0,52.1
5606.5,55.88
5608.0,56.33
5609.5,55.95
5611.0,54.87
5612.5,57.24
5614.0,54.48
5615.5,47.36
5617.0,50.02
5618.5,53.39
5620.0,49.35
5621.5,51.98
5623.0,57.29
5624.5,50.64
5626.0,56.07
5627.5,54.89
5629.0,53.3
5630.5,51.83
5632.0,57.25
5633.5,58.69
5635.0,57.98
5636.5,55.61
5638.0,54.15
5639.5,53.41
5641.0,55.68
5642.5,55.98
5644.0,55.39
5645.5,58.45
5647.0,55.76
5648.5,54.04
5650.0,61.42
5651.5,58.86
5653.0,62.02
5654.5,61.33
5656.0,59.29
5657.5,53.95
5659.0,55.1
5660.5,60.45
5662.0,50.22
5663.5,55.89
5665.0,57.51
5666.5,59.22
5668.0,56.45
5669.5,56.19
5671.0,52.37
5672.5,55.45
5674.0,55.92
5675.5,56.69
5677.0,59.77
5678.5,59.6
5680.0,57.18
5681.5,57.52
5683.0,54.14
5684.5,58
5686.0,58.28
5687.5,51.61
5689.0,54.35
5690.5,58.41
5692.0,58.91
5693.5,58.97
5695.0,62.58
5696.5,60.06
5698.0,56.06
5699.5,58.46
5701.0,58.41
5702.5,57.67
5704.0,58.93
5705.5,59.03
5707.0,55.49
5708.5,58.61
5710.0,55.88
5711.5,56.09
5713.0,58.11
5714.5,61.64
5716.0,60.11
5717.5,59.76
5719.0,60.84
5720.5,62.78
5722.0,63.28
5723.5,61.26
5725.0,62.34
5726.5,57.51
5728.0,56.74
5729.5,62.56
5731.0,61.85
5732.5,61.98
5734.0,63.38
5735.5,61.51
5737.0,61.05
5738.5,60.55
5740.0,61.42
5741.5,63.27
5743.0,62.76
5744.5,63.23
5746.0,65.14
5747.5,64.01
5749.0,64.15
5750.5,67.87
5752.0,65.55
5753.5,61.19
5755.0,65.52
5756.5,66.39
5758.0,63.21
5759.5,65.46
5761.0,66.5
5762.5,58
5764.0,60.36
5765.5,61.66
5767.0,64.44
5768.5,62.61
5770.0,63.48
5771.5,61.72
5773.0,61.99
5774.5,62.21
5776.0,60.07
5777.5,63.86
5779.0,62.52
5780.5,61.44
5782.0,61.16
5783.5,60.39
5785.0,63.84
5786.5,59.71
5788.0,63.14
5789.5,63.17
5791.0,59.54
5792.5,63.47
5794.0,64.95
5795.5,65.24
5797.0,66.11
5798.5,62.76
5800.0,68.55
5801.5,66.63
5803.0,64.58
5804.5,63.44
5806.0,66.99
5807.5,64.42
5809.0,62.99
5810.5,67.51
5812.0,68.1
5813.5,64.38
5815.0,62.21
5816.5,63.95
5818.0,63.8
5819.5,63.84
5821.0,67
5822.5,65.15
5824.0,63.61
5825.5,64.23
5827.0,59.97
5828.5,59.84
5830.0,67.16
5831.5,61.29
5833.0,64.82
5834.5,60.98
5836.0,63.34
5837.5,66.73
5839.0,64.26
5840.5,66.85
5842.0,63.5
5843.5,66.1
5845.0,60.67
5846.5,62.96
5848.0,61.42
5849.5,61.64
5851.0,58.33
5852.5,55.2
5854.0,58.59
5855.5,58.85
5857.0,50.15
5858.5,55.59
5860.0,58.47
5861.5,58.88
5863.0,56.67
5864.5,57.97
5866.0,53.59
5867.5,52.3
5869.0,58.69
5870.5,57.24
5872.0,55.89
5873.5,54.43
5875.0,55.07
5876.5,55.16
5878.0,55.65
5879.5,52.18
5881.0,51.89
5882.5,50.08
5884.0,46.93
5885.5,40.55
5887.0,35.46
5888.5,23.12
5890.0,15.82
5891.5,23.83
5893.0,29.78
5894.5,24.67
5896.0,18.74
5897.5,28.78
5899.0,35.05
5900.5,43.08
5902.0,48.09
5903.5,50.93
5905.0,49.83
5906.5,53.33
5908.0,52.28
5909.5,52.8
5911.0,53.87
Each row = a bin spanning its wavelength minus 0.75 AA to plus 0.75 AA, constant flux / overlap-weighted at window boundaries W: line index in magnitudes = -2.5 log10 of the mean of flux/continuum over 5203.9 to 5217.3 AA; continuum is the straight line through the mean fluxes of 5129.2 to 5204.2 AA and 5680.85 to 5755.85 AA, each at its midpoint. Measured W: 0.08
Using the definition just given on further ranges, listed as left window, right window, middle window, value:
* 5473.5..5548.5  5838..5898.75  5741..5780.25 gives -0.24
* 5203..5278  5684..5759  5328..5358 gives -0.06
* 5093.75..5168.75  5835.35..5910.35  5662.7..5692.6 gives -0.24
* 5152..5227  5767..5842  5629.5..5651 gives -0.02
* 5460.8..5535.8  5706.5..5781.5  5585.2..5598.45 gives 0.12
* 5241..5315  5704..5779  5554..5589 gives 0.04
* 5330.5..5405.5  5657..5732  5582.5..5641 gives 0.07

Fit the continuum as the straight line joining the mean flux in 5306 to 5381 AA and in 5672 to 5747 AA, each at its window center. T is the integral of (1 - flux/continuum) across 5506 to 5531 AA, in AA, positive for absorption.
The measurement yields 0.7 AA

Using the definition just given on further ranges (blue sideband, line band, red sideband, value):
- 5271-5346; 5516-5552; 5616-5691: -1.8 AA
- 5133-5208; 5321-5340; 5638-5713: -2.7 AA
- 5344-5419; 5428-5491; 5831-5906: 0.7 AA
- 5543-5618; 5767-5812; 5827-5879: -4.4 AA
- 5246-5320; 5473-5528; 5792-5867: 0.3 AA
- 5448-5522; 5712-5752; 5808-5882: -3.4 AA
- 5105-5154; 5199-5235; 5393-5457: 0.1 AA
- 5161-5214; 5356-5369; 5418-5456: -2.4 AA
